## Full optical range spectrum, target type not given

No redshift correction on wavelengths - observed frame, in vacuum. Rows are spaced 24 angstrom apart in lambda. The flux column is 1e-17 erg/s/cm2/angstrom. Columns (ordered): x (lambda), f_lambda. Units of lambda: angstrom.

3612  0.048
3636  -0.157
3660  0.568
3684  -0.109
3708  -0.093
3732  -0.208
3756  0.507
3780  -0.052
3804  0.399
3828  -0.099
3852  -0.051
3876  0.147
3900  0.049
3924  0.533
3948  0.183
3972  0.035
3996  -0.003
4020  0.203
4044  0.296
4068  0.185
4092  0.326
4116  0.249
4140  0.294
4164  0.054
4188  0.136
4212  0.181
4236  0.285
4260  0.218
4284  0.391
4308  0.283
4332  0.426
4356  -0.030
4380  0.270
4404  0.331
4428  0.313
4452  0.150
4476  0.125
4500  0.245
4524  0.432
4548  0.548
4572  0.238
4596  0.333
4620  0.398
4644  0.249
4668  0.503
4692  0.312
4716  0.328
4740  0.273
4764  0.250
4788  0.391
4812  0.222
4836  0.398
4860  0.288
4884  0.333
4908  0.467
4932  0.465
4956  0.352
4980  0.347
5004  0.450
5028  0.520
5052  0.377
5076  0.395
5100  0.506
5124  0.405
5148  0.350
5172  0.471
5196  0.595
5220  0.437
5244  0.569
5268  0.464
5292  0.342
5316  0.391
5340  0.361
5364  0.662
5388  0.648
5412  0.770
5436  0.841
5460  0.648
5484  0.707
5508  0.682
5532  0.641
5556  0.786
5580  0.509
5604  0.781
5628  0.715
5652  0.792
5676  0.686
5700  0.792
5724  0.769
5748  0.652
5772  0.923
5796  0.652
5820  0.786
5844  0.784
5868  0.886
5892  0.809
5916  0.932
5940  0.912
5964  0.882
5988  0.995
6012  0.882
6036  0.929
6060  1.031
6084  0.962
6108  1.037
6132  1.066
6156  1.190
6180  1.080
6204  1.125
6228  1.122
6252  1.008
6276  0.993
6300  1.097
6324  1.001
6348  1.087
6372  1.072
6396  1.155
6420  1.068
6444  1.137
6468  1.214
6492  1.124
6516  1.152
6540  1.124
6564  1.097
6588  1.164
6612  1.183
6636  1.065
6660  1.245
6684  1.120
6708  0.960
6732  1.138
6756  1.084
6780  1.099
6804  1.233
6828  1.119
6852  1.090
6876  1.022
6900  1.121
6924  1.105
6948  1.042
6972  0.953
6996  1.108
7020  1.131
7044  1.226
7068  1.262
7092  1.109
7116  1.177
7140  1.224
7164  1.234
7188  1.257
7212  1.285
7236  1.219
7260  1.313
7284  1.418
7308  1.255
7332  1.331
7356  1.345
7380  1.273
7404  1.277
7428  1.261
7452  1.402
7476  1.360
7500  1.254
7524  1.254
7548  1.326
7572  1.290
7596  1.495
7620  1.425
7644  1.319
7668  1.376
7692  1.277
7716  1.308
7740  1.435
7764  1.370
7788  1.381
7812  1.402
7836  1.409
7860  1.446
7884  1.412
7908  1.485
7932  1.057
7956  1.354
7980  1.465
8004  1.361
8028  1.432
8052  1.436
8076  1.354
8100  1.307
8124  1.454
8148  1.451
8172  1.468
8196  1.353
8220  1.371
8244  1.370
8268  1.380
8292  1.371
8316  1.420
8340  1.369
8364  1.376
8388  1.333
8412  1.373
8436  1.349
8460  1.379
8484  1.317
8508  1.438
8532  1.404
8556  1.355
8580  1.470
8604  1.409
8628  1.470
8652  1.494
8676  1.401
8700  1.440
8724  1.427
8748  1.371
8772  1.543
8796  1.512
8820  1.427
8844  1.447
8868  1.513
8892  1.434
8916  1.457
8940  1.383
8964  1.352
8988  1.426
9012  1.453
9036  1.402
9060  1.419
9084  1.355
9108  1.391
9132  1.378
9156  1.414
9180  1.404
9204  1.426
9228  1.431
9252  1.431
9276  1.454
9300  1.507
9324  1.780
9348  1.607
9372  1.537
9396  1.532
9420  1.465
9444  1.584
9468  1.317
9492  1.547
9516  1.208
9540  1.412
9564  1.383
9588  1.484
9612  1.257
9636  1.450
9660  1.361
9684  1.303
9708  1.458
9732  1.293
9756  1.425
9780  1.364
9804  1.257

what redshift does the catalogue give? 0.35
